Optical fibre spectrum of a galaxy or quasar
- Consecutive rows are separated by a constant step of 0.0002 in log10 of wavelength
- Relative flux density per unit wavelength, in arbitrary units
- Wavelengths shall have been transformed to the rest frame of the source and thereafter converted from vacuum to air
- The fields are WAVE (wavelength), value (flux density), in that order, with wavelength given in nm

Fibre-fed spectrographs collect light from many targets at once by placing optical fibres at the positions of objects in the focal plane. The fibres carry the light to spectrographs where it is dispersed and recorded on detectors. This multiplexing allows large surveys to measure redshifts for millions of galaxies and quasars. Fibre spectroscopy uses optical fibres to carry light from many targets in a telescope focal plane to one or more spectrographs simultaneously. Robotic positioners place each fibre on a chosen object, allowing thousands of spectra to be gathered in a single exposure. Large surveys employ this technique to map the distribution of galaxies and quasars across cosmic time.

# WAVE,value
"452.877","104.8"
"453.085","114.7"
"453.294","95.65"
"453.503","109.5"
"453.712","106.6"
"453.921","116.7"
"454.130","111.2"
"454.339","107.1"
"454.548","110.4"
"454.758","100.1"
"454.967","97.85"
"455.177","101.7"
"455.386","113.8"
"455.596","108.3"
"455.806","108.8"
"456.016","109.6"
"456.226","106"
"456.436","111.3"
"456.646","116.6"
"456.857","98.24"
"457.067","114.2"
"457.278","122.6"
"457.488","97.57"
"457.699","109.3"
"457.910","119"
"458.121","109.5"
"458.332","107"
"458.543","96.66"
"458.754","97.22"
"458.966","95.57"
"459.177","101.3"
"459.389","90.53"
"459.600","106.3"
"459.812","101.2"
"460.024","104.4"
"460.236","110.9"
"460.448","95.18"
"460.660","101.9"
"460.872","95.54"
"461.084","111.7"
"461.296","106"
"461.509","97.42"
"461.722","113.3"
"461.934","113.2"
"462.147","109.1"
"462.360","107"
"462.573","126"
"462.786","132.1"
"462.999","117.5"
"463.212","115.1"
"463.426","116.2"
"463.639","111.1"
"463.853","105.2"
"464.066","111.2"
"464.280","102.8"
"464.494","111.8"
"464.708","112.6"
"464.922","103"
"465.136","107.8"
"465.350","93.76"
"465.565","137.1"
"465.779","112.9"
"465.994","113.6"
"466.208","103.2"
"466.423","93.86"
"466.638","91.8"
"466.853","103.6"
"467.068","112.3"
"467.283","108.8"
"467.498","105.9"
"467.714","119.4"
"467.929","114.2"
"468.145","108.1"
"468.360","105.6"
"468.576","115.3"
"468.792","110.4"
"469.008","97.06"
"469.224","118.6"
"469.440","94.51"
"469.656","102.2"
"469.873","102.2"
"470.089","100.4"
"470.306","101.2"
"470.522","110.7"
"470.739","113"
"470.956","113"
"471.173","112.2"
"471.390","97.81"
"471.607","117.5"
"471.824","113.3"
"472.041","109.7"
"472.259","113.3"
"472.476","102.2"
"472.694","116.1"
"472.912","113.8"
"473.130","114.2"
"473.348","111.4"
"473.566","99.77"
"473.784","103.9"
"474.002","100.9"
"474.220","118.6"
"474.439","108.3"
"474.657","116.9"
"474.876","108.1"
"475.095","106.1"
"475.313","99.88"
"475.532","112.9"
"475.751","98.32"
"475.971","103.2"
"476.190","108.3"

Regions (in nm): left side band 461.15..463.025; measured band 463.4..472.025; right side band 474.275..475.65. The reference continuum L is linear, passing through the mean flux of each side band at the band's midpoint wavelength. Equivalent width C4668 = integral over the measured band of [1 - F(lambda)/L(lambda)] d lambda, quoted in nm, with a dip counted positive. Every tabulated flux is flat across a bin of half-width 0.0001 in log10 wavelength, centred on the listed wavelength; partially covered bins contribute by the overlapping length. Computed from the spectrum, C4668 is 0.261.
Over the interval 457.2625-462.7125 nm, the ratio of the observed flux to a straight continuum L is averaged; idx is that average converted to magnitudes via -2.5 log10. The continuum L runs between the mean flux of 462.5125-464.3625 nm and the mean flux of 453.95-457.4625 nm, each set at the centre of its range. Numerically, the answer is 0.07 mag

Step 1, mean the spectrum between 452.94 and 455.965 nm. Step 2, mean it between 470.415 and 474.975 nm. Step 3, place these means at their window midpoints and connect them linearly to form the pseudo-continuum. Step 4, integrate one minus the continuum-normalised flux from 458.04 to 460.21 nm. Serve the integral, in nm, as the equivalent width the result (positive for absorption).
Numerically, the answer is 0.14 nm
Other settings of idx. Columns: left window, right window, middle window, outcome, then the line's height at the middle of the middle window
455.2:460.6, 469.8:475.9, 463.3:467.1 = -0.008 mag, 107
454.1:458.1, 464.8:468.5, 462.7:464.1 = -0.071 mag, 108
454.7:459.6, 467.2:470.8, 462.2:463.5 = -0.116 mag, 107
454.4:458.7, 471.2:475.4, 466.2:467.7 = 0.050 mag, 109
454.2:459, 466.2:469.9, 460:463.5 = -0.036 mag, 107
